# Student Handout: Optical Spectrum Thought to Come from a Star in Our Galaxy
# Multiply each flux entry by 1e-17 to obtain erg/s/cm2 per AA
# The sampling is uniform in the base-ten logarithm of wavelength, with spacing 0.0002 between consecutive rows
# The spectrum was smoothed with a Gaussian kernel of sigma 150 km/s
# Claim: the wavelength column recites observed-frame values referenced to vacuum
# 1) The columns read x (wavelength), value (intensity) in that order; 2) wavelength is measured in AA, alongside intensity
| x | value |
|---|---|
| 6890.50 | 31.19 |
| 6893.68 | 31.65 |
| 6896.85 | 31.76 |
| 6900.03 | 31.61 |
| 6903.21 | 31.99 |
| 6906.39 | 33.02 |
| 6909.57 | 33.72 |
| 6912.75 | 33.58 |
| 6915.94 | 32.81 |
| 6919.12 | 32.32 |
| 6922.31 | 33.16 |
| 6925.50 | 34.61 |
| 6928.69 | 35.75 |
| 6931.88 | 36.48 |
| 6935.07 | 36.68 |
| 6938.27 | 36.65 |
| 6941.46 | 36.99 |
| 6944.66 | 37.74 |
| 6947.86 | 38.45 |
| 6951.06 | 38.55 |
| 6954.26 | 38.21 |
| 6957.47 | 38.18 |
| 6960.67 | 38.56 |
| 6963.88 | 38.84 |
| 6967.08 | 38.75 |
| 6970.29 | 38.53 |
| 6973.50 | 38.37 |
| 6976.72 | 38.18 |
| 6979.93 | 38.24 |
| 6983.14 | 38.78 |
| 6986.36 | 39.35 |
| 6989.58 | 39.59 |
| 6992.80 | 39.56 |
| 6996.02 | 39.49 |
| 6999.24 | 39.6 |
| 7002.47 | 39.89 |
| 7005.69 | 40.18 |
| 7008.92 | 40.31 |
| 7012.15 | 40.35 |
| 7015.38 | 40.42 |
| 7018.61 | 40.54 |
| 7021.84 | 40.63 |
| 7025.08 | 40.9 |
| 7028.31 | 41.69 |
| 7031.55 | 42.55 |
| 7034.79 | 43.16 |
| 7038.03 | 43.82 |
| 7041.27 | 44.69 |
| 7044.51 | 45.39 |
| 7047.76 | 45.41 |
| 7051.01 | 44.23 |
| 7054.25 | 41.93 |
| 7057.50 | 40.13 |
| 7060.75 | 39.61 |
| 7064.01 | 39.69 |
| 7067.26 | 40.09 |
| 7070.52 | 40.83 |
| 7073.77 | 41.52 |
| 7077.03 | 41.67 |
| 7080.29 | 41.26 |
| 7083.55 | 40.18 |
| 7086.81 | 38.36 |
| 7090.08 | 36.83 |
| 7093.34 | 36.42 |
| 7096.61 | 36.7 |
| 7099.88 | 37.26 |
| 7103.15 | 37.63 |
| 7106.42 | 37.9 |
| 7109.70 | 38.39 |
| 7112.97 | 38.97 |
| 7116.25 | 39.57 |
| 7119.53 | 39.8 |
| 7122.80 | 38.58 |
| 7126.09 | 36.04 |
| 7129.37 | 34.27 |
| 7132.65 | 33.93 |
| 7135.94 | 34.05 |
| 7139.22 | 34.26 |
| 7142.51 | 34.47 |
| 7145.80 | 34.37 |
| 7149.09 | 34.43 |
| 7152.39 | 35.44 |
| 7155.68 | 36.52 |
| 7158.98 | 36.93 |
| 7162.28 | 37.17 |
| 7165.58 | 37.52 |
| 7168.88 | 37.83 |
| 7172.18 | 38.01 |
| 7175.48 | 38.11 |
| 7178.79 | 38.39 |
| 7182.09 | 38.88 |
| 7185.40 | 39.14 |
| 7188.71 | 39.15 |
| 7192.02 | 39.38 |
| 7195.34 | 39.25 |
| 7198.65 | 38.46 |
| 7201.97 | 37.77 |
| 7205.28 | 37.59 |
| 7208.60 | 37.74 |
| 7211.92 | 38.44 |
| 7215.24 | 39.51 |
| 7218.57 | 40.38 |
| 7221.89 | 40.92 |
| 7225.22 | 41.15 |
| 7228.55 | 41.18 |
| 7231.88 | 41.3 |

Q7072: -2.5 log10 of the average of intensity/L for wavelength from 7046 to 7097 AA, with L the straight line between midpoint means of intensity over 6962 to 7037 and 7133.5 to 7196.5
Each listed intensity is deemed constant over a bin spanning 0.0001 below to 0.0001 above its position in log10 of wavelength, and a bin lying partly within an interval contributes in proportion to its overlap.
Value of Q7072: -0.048 mag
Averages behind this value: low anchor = 39.9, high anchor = 37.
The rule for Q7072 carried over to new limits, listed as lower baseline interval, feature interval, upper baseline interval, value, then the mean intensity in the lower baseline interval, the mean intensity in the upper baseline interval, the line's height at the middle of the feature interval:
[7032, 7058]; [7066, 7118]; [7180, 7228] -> 0.09 mag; 43.7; 39.2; 42.4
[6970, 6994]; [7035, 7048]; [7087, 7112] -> -0.17 mag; 38.8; 37.4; 38.1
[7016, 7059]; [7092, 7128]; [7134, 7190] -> 0.04 mag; 42.7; 36.7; 39.2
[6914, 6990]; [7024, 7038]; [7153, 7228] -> -0.13 mag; 37.2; 38.6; 37.6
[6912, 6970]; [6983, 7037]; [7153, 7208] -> -0.10 mag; 36.6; 38.1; 37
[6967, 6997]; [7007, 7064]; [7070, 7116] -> -0.09 mag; 38.9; 38.8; 38.9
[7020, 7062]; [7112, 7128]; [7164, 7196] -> 0.05 mag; 42.6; 38.5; 40.3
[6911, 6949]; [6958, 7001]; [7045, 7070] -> -0.03 mag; 35.4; 41.7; 37.8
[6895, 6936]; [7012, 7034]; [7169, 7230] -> -0.16 mag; 33.6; 39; 35.7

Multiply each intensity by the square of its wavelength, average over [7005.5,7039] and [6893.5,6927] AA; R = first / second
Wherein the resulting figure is 1.30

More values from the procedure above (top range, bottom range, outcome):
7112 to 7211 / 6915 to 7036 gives 1.02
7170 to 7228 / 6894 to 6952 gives 1.22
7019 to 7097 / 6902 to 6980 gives 1.17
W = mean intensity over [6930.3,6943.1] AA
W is 36.7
